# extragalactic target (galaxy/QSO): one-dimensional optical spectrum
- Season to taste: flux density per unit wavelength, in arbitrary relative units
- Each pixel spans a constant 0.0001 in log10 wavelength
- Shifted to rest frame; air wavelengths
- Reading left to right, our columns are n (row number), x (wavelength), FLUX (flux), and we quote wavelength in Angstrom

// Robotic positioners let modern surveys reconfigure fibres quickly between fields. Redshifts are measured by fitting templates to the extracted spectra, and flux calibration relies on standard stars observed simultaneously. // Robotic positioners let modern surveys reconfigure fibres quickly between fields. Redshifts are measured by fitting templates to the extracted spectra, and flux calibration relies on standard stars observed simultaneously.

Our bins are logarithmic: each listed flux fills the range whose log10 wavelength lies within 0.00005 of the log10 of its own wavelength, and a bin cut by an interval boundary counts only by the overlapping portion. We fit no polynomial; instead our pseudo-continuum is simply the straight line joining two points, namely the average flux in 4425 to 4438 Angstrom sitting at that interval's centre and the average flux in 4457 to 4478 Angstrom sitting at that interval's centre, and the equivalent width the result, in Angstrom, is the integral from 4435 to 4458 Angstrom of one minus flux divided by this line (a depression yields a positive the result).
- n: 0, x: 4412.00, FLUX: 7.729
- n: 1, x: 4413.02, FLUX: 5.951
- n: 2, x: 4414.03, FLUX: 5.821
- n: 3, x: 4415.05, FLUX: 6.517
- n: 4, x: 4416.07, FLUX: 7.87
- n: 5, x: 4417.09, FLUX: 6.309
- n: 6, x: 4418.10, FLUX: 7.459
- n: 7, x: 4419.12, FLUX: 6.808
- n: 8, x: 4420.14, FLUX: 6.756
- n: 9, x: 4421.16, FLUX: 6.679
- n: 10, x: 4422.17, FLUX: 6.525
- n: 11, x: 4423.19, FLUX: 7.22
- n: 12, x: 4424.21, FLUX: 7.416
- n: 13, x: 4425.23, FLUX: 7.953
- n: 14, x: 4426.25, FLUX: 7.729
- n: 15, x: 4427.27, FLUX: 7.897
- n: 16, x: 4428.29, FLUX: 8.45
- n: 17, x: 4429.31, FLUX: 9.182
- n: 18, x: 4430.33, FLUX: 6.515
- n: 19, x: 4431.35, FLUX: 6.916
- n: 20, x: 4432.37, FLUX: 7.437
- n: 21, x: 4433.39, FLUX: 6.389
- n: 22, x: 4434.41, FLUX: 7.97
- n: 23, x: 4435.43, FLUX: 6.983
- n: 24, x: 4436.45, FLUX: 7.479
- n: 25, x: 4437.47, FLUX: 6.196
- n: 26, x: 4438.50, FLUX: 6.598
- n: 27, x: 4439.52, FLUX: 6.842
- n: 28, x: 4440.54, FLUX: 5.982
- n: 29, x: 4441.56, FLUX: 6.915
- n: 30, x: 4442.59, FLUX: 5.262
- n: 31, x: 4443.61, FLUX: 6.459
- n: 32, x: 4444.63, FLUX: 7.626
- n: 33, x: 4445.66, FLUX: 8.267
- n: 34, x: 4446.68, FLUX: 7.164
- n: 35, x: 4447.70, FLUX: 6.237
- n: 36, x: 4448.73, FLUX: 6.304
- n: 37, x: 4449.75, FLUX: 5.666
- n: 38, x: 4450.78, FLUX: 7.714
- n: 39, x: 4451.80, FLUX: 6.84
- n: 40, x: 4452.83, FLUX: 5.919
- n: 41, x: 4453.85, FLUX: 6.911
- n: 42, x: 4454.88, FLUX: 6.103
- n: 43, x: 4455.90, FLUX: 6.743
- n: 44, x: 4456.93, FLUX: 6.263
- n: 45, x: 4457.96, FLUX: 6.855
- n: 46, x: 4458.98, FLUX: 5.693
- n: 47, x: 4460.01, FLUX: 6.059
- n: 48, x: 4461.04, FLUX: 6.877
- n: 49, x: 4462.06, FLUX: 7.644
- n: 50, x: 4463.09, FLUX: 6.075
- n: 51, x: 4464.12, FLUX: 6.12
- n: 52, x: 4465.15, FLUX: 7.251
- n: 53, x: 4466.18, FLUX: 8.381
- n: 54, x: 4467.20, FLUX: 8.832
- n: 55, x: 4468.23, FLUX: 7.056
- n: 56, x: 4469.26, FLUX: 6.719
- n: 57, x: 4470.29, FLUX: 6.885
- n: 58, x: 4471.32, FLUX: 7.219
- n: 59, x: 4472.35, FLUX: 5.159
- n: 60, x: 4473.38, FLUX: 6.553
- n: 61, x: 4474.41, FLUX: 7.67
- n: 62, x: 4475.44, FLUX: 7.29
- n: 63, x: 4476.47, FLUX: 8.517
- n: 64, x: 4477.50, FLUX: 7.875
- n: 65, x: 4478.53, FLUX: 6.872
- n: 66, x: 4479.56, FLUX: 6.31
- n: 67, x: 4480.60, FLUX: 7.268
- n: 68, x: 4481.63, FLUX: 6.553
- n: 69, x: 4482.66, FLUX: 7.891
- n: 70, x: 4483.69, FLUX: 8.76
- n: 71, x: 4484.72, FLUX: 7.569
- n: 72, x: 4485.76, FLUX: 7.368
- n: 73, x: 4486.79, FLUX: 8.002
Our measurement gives 1.9 Angstrom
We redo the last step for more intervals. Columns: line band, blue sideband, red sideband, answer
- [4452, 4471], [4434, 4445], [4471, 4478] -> 0.6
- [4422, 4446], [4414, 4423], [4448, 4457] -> -1.8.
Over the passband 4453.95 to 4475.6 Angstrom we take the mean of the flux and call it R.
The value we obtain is 6.82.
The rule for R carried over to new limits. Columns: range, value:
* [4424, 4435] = 7.62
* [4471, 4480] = 7.06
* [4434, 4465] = 6.66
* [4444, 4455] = 6.82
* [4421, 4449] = 7.1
